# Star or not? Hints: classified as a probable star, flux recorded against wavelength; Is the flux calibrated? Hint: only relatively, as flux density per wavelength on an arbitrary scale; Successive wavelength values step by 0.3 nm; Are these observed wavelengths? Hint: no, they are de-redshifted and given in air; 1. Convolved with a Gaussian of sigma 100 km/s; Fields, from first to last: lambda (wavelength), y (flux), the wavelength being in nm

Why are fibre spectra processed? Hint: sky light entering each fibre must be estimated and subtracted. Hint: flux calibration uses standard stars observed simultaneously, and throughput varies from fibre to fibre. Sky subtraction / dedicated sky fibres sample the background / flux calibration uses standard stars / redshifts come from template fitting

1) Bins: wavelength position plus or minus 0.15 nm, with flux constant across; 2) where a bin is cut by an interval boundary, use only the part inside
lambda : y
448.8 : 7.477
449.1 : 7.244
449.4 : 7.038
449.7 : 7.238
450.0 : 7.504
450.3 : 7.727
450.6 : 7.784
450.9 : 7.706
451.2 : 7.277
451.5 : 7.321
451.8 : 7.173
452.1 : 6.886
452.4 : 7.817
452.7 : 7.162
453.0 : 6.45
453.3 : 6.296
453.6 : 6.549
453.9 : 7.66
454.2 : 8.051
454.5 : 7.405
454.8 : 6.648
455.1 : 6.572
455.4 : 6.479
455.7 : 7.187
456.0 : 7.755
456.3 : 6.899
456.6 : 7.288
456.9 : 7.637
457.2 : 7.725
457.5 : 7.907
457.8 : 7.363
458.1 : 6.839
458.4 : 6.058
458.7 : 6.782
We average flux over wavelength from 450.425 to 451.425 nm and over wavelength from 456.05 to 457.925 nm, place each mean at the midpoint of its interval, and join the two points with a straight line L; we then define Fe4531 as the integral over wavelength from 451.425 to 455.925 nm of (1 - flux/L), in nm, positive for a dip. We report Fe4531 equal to 0.29 nm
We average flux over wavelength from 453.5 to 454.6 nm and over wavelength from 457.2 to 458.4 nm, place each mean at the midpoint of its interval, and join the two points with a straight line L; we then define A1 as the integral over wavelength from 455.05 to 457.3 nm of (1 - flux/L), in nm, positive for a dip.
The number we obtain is 0.04 nm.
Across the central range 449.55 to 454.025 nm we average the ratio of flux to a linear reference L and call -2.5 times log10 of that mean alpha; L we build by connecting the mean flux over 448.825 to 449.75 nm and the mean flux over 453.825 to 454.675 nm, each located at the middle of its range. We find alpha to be 0.03 mag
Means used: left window 7.21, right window 7.68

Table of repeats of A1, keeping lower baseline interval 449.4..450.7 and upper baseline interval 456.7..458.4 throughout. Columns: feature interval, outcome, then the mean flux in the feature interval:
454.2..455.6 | 0.09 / 6.93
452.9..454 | 0.11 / 6.71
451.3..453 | 0.06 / 7.2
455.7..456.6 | 0.01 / 7.3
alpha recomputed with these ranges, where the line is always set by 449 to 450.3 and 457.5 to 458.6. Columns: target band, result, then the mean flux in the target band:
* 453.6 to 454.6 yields -0.07 mag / 7.55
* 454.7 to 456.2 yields 0.02 mag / 6.94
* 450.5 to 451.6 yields -0.04 mag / 7.52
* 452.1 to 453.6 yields 0.04 mag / 6.89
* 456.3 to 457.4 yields -0.08 mag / 7.48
